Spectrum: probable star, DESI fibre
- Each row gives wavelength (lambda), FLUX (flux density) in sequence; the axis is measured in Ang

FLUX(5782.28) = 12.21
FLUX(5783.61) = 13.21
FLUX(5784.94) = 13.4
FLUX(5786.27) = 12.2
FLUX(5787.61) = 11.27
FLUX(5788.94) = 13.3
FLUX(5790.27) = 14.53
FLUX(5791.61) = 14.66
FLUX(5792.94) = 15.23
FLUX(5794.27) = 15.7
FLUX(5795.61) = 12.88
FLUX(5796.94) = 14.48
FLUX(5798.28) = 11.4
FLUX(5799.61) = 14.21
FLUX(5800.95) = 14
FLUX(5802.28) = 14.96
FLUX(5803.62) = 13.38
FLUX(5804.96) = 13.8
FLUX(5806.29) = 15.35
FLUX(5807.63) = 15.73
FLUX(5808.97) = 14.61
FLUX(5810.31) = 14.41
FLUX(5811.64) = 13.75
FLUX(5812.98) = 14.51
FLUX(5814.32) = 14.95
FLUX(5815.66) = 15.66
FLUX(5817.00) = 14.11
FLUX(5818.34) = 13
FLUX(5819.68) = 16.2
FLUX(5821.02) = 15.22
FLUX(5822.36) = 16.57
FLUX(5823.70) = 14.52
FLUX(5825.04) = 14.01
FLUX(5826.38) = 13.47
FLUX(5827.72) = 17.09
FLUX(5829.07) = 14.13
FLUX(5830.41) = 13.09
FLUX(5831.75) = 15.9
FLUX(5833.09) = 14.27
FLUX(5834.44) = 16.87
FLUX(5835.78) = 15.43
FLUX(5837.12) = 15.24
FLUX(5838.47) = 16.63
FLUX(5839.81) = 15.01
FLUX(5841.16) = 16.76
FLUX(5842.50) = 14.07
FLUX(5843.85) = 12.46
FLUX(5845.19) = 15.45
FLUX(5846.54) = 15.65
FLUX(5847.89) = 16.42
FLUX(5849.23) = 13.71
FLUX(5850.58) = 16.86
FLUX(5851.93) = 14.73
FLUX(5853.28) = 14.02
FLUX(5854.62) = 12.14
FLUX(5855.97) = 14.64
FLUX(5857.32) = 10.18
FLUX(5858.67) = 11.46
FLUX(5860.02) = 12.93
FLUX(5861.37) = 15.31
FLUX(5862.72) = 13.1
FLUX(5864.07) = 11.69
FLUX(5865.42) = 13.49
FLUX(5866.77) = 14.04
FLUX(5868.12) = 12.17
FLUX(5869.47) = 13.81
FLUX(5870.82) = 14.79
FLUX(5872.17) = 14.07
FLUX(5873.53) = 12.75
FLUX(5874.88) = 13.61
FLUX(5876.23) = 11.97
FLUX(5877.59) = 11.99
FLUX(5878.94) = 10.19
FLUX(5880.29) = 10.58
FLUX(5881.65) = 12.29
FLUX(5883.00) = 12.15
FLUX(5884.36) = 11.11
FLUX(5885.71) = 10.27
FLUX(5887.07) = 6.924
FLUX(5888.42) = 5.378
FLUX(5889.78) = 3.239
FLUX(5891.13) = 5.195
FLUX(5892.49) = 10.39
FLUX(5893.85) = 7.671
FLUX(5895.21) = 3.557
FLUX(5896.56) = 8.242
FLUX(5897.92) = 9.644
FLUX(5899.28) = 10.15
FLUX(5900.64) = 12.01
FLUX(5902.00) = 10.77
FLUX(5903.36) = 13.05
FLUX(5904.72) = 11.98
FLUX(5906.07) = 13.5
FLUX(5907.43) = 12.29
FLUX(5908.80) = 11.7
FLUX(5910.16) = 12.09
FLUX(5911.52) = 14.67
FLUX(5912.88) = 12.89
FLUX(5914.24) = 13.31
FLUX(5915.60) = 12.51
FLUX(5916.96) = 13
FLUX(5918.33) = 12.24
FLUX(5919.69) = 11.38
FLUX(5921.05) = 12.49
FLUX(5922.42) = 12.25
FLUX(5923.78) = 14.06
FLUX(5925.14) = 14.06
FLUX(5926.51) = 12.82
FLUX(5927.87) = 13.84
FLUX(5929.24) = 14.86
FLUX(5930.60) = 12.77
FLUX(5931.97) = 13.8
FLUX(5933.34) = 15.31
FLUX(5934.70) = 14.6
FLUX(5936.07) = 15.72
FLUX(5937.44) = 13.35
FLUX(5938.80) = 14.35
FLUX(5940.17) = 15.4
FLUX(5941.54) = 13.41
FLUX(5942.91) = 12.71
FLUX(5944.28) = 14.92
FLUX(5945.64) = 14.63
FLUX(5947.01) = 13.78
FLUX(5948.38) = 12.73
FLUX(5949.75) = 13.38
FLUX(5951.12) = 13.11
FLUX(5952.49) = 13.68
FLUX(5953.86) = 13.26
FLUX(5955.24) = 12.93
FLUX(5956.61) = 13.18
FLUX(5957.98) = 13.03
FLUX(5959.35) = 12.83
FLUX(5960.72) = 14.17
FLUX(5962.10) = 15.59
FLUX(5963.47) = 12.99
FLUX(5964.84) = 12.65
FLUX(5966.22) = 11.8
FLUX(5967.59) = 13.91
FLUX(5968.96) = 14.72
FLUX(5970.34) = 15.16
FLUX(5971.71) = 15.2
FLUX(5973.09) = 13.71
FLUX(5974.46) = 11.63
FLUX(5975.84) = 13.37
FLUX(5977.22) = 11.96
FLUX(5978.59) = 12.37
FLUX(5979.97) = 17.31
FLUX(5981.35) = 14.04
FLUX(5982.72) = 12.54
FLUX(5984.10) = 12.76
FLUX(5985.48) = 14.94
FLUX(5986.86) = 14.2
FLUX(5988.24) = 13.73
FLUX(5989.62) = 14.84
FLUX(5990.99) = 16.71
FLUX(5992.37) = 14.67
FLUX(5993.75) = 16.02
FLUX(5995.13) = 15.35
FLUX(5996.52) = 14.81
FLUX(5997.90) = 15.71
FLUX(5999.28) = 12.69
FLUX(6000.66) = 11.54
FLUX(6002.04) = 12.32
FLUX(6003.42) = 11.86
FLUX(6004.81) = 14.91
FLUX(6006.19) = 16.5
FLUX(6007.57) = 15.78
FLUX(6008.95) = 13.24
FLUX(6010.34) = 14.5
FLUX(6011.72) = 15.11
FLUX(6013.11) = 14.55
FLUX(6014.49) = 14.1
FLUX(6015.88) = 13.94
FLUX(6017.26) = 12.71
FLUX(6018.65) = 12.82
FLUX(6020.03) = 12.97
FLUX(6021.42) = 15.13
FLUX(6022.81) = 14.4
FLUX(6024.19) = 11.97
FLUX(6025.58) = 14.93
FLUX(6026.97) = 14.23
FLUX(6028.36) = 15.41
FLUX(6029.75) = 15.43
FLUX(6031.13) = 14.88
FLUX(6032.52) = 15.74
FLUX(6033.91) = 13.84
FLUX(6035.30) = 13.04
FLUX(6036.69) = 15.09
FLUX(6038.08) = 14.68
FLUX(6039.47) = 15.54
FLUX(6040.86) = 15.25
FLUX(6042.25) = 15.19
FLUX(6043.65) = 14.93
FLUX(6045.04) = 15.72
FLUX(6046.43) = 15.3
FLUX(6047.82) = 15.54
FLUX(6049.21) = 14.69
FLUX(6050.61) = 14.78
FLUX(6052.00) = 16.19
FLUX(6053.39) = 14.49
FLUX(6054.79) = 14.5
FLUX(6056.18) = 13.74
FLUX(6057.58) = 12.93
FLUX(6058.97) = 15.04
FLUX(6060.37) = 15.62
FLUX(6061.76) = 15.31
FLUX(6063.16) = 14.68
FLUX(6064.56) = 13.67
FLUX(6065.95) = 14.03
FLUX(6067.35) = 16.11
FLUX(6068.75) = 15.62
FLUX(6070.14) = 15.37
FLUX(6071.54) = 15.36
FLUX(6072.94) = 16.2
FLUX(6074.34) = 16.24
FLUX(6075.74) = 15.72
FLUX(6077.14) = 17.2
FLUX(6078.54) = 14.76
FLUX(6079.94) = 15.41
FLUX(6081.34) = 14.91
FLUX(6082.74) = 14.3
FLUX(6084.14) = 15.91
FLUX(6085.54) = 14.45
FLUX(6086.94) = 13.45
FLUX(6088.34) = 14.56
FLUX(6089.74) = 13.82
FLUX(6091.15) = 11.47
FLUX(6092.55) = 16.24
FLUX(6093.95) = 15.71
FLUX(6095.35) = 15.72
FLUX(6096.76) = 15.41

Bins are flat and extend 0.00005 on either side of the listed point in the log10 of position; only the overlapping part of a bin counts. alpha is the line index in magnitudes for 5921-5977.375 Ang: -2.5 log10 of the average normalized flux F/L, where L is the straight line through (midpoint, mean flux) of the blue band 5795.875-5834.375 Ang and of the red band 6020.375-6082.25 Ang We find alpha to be 0.08 mag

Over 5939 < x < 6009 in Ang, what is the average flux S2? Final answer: 13.9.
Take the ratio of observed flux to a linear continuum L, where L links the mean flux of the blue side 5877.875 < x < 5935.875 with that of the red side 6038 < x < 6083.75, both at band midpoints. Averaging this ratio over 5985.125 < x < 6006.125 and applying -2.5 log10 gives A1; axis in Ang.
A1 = -0.06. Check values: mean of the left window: 11.4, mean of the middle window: 14.3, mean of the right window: 15.1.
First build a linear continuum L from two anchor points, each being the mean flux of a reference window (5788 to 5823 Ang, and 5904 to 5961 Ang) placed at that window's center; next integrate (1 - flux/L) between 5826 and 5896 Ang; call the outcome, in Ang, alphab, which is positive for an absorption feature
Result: 6.7 Ang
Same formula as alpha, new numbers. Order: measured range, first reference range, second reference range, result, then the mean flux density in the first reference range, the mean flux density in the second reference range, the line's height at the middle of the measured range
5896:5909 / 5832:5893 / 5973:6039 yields 0.16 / 12.8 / 14.2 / 13.2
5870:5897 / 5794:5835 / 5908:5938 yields 0.37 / 14.6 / 13.3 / 13.8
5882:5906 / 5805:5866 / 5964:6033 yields 0.50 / 14.5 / 14.1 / 14.4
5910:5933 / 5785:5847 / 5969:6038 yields 0.09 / 14.6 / 14.2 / 14.3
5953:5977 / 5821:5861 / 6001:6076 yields 0.09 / 14.6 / 14.6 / 14.6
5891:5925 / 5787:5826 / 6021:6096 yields 0.27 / 14.4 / 14.9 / 14.6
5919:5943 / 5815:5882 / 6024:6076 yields 0.05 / 14.1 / 14.9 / 14.4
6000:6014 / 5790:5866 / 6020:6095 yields 0.06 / 14.5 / 14.9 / 14.8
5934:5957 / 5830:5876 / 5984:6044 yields 0.04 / 14.2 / 14.4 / 14.3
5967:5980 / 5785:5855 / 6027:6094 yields 0.08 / 14.6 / 14.9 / 14.8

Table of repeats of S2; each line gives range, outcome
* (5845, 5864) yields 13.9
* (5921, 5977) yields 13.7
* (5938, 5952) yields 13.8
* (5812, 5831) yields 14.7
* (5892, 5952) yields 12.6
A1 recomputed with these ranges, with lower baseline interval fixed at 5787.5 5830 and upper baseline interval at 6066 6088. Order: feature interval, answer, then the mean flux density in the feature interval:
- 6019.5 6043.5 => 0.044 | 14.6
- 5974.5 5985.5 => 0.119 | 13.5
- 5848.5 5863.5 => 0.081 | 13.6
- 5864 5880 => 0.141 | 12.9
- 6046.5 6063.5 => 0.033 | 14.8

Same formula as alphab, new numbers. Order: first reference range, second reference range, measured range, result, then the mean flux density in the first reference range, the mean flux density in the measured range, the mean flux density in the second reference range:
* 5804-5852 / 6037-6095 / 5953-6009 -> 4.0 Ang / 15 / 13.9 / 15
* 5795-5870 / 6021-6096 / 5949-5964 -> 1.2 Ang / 14.4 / 13.5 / 14.9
